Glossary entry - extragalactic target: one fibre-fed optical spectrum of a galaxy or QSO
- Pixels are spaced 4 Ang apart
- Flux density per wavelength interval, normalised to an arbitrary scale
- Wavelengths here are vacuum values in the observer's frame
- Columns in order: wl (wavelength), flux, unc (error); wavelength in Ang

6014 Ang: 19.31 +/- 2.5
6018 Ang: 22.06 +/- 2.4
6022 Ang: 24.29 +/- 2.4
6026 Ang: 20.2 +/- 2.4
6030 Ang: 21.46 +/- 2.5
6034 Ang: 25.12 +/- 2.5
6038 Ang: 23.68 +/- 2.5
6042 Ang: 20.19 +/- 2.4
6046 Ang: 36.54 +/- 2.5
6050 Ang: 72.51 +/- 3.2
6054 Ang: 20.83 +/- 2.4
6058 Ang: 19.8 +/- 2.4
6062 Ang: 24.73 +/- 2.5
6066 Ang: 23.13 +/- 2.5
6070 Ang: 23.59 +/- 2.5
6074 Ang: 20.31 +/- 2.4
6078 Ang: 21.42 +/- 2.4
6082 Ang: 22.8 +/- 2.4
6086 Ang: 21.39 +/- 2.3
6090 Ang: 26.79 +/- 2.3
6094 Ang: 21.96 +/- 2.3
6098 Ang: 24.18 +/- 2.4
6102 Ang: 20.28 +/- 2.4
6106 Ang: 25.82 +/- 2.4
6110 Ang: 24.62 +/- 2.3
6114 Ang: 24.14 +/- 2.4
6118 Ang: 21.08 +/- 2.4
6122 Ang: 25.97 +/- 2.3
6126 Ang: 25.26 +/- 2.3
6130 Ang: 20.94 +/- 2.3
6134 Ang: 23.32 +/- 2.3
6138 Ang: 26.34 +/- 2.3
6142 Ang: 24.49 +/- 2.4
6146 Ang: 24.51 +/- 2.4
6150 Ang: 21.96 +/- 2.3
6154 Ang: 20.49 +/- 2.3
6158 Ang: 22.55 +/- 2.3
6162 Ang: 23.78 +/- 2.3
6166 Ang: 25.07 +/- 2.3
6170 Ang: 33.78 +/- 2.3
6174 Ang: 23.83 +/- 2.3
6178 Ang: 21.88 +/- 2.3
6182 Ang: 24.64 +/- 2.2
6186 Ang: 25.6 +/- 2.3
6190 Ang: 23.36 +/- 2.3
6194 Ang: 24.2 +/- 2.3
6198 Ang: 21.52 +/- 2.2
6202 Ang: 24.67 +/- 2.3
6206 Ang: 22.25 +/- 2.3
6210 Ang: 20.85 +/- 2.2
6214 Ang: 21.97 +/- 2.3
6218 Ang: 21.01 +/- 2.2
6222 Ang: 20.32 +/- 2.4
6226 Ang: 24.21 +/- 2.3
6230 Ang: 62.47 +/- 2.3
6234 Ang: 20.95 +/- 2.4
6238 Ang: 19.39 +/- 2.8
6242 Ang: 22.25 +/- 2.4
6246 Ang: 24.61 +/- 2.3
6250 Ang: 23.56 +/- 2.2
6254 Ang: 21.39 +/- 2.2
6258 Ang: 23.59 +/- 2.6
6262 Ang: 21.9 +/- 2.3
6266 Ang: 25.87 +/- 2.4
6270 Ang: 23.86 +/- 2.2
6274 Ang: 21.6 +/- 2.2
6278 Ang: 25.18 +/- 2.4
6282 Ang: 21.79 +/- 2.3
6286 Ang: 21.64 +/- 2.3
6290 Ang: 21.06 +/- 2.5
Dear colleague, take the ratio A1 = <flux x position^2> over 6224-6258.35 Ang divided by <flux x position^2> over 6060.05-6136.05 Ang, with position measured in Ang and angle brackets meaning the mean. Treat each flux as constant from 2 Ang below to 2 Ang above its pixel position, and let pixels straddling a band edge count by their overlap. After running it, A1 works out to 1.2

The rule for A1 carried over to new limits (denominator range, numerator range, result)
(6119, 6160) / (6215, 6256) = 1.14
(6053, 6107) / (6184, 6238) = 1.17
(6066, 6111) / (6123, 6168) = 1.04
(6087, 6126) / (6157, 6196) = 1.07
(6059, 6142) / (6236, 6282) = 1.03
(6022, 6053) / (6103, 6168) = 0.80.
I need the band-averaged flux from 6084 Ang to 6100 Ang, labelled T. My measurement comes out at 23.6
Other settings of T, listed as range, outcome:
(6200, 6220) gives 22.2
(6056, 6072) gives 22.8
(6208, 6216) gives 21.4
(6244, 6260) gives 23.3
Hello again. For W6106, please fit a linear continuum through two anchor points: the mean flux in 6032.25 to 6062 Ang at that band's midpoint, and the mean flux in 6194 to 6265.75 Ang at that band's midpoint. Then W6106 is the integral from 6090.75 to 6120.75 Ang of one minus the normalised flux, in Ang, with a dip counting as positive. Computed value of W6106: 5.7 Ang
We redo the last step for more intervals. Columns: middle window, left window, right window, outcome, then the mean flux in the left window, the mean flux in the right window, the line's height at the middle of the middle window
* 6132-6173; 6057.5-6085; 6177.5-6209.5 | -2.7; 22.4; 23.5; 23.1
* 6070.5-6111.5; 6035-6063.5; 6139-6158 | 6.9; 31.1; 23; 27.7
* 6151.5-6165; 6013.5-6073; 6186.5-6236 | 1.8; 26.6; 25.6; 25.9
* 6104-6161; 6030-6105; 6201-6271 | 4.0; 25.9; 24.7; 25.5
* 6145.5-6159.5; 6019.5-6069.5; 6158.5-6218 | 1.5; 27.5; 24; 24.8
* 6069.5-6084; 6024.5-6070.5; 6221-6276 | 3.0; 27.9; 25.5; 27.5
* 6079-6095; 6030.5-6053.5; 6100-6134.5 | 2.5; 33.7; 23.5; 27.6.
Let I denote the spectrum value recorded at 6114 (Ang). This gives 24.14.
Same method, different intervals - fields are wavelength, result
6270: 23.86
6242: 22.25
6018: 22.06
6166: 25.07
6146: 24.51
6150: 21.96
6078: 21.42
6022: 24.29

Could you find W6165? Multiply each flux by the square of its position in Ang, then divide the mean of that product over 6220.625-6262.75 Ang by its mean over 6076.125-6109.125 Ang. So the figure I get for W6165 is 1.2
